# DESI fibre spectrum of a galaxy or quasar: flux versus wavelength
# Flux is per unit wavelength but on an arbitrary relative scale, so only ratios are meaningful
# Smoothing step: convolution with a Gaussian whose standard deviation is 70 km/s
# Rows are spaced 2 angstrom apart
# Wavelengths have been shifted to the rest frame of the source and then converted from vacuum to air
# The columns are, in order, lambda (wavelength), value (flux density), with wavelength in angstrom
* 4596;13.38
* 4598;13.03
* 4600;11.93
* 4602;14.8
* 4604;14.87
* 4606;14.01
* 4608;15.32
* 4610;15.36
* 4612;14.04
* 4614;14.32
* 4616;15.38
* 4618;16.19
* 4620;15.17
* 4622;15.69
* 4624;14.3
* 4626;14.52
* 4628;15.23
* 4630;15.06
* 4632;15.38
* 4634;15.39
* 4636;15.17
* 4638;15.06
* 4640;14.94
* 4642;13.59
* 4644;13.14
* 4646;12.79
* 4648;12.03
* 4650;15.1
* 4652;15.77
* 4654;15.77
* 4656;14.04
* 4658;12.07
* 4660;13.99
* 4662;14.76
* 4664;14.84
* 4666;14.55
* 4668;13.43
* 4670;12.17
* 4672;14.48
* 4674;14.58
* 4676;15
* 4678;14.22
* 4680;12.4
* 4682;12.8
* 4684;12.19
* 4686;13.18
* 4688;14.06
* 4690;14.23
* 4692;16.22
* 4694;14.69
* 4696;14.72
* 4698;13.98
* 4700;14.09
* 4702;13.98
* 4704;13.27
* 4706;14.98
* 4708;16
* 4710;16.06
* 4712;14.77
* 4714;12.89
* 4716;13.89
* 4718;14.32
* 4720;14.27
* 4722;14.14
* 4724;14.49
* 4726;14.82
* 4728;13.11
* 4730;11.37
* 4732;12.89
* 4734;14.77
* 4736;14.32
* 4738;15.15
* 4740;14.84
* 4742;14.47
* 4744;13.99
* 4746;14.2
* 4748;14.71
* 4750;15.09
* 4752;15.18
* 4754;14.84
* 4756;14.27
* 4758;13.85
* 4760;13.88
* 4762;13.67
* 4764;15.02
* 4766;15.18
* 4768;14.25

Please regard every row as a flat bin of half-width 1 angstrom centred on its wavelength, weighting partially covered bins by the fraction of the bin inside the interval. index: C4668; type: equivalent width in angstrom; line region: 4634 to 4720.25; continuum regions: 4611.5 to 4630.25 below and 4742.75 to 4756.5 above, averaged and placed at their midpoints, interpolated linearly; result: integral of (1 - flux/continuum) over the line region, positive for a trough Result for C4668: 3.9 angstrom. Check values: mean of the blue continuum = 15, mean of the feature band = 14.2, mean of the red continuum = 14.6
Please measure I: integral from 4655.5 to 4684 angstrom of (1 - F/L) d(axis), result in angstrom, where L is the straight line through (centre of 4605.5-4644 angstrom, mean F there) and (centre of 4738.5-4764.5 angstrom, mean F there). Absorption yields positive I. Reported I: 1.9 angstrom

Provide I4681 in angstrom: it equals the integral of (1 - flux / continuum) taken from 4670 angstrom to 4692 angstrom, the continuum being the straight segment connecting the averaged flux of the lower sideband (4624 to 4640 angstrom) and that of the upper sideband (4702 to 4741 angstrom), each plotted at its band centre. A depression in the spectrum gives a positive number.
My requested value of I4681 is 1.27 angstrom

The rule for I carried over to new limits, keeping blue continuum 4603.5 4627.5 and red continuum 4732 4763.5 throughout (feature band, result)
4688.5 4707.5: 0.2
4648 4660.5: 0.4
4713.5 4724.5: 0.4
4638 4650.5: 1.0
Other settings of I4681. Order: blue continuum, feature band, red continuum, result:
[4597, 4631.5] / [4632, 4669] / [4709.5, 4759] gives 0.68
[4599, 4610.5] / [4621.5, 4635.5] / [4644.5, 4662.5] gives -0.88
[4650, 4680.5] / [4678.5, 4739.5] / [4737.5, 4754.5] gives 1.67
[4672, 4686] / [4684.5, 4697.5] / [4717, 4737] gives -0.73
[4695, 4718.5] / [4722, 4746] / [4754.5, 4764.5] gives 0.39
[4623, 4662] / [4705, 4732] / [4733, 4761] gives 0.58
